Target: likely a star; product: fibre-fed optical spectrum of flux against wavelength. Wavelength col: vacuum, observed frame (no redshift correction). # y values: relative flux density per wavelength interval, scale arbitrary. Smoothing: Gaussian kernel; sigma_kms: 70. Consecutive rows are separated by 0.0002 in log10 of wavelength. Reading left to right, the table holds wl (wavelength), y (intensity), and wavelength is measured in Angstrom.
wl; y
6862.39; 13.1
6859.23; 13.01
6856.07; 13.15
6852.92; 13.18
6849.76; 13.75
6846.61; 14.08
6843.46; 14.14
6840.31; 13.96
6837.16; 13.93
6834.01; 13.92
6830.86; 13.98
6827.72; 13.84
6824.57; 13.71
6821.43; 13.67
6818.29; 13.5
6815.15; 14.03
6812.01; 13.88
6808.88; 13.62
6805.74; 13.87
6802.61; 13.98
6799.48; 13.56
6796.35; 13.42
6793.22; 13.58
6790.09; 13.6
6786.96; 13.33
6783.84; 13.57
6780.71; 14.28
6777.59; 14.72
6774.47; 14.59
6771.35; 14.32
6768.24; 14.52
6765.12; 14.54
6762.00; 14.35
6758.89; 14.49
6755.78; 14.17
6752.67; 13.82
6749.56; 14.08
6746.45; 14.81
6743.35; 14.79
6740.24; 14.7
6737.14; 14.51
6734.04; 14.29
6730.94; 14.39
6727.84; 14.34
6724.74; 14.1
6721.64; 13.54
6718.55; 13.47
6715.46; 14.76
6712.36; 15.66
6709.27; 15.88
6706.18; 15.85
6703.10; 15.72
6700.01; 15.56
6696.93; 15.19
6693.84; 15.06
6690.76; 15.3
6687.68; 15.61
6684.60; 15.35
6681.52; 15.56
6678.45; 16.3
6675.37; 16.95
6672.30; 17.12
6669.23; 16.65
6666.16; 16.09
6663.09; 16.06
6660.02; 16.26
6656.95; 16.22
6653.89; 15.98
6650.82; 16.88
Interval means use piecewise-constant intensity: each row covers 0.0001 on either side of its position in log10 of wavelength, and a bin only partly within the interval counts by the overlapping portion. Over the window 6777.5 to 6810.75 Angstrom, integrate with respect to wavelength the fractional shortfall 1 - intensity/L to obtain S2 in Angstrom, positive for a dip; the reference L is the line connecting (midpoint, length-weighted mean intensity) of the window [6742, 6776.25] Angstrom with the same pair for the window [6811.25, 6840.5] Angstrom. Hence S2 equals 0.9 Angstrom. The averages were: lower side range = 14.4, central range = 13.7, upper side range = 13.8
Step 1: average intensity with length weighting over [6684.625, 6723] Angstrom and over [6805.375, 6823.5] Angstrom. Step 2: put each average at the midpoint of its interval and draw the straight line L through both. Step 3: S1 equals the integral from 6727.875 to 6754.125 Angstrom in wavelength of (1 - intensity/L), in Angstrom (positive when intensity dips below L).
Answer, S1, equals 0.5 Angstrom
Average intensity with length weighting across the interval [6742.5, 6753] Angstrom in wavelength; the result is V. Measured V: 14.4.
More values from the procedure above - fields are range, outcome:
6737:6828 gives 14.1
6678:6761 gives 14.8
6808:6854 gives 13.8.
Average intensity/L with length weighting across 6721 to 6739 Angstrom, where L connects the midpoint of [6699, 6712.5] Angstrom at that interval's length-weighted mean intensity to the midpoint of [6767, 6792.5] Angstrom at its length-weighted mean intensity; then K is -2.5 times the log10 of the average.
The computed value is 0.07 mag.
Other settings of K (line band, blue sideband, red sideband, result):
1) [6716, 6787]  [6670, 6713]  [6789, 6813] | 0.03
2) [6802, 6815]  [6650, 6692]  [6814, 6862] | 0.02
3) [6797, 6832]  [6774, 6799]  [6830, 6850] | 0.01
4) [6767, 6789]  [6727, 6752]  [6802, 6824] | 0.00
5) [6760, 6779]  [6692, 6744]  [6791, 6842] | -0.02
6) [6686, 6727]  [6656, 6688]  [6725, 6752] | 0.02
